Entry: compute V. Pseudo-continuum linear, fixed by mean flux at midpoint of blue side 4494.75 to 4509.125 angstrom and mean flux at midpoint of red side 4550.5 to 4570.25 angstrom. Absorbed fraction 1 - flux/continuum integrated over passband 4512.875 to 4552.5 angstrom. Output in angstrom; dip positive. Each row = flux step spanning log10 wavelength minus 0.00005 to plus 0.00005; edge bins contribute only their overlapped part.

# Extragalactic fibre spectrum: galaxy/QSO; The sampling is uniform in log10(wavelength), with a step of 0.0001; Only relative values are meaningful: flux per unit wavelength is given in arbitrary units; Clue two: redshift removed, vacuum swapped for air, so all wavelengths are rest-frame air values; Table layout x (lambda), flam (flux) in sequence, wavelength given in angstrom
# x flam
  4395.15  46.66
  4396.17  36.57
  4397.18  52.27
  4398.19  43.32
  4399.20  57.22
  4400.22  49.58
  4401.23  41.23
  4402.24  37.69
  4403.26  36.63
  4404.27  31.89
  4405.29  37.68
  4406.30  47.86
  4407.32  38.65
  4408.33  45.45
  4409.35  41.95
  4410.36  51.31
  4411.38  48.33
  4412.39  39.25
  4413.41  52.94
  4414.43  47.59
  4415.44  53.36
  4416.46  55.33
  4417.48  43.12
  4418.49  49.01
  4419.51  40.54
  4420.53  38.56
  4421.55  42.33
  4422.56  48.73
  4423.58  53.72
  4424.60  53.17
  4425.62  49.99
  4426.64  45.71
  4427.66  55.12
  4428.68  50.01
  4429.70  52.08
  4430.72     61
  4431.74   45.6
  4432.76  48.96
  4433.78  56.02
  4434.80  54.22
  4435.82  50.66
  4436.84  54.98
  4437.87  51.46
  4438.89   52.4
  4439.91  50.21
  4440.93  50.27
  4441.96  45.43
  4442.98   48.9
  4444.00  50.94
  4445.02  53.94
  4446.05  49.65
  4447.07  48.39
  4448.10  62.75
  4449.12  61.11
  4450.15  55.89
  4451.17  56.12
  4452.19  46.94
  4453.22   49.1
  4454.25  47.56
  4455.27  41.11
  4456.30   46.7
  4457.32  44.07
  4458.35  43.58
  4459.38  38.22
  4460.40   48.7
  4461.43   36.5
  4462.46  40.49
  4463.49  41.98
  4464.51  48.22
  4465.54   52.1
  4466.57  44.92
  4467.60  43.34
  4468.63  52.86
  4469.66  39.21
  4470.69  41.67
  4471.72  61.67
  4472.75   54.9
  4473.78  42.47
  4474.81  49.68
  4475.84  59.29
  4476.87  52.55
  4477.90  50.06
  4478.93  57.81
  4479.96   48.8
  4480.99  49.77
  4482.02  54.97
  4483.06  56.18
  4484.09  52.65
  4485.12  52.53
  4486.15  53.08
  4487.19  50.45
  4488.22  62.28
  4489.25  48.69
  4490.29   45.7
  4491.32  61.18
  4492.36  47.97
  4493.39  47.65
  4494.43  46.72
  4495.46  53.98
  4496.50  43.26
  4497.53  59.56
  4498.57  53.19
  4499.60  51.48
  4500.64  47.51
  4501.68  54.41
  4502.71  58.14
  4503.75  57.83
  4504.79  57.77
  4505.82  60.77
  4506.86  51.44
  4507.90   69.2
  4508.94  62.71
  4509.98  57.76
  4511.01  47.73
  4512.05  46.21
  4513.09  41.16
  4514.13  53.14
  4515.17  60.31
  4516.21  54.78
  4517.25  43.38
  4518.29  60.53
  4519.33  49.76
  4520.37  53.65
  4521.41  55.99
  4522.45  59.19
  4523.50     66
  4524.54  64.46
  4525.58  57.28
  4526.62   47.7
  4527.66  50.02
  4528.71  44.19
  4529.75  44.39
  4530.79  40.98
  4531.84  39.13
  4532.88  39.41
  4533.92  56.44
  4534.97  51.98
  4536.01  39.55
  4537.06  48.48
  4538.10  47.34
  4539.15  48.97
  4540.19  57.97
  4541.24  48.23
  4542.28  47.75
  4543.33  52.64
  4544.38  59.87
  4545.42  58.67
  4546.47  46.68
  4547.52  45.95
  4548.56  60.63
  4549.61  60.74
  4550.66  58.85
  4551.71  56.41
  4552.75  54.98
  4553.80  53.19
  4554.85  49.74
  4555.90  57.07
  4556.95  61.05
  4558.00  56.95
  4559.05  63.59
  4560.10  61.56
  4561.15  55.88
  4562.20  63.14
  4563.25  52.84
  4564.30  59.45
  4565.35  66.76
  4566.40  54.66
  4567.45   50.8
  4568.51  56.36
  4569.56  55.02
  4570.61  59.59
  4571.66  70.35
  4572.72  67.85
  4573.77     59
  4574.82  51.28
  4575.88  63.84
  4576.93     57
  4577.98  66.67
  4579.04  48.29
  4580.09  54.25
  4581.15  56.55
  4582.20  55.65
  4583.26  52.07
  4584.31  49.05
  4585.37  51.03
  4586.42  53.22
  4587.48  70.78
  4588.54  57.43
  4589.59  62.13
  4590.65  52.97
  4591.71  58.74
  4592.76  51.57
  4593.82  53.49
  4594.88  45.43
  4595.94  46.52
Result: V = 3.11 angstrom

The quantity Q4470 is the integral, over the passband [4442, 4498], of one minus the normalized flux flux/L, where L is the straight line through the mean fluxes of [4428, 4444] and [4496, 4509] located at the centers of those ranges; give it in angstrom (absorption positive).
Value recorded 3.89 angstrom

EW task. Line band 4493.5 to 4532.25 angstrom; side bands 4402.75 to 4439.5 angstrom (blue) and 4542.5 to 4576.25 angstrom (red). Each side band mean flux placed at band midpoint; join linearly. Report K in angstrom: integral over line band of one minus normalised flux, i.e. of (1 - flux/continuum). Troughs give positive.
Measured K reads 0.84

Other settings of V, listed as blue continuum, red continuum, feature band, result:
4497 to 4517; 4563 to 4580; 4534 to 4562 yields 1.5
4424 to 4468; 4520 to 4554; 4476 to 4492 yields -0.8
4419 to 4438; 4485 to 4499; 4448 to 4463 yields 1.0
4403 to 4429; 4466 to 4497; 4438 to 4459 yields -0.7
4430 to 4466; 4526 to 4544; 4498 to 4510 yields -2.1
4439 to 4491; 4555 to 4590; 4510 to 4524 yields 0.1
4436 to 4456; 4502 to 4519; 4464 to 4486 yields 0.9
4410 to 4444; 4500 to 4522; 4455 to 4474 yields 2.3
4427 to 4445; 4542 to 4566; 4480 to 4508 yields 0.5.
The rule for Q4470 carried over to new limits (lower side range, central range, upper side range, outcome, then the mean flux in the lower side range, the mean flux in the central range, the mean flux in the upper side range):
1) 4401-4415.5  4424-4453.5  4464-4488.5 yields -3.38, 43.2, 52.1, 51.2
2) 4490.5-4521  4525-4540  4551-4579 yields 2.31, 53.5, 47.2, 58.5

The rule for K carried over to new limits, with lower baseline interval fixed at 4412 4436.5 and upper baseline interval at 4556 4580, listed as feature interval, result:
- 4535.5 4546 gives 1.2 angstrom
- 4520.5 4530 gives 0.3 angstrom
